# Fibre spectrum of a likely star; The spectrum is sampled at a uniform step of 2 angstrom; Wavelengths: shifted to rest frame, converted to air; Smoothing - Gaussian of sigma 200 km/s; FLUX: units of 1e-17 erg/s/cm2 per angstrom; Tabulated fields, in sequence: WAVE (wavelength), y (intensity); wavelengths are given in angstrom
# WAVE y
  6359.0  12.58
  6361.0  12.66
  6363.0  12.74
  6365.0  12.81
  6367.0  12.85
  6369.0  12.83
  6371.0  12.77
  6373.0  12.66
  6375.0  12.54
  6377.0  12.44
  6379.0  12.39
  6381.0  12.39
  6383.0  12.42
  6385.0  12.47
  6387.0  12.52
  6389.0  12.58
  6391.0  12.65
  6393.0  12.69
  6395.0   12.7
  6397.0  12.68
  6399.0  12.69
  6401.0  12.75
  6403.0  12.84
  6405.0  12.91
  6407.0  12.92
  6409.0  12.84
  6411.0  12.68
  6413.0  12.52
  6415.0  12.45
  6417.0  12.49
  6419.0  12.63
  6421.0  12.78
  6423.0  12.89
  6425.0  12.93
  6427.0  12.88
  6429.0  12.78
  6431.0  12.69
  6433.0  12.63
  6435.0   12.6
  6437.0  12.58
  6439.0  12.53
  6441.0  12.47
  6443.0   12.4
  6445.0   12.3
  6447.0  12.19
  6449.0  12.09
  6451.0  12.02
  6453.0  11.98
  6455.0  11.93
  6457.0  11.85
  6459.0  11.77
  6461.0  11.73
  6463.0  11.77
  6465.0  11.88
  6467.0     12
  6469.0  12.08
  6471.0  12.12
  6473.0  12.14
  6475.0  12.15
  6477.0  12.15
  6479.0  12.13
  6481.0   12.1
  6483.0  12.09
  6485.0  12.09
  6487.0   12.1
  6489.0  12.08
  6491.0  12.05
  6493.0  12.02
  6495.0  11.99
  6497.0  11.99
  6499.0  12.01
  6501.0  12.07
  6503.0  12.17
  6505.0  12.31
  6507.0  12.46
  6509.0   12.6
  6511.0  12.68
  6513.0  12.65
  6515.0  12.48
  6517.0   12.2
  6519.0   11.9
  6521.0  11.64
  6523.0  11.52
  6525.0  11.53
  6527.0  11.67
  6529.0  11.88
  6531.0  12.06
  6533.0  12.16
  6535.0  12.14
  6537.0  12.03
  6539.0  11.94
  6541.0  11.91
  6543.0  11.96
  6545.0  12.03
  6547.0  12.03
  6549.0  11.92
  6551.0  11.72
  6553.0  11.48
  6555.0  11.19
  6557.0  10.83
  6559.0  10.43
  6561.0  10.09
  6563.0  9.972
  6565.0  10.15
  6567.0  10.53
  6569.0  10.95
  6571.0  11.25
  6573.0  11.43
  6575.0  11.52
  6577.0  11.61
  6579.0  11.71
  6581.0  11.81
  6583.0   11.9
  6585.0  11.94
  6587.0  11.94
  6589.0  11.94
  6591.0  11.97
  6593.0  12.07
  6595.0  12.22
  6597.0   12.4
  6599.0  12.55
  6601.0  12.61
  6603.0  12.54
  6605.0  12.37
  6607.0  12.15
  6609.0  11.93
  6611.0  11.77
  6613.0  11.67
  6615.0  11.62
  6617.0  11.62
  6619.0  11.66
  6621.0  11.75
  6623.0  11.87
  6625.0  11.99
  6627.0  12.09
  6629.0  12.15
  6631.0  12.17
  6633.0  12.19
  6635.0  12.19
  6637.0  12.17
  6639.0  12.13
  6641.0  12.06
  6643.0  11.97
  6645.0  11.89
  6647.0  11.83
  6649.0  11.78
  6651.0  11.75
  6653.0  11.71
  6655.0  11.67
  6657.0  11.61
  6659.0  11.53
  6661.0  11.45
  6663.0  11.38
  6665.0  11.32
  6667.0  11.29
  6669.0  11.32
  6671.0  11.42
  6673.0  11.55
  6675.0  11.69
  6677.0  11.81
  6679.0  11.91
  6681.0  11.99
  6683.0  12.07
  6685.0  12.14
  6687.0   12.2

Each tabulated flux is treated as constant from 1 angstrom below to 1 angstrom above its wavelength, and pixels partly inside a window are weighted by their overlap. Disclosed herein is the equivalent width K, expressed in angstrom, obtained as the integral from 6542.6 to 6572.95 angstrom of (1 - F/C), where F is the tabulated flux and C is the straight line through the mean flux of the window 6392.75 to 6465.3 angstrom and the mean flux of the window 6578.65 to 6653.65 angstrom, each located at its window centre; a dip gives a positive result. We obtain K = 2.6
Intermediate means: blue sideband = 12.5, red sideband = 12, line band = 11.1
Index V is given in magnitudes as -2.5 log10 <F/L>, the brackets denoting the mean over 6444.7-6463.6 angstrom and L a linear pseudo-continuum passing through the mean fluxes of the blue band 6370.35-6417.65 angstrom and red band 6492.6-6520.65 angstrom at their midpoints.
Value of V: 0.04 mag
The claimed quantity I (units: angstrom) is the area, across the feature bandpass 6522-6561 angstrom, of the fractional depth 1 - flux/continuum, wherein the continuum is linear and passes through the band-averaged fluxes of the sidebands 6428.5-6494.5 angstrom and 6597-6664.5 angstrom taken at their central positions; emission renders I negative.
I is 1.26 angstrom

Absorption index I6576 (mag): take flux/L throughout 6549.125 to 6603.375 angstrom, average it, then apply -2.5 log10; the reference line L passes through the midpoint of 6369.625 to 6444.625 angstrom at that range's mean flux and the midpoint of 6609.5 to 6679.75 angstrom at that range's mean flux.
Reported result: 0.05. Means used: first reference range 12.6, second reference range 11.8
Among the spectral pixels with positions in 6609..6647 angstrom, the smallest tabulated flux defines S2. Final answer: 11.62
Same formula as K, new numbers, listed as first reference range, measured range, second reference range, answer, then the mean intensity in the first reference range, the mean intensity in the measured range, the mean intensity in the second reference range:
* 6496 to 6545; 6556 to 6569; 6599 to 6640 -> 1.8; 12.1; 10.4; 12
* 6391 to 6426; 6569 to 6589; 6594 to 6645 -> 0.9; 12.7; 11.7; 12.1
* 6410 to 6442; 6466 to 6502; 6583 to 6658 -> 1.1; 12.7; 12.1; 12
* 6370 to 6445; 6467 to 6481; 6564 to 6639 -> 0.3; 12.6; 12.1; 11.9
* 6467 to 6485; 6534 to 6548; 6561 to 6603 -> -0.2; 12.1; 12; 11.6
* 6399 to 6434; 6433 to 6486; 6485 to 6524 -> 1.4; 12.7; 12.1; 12.2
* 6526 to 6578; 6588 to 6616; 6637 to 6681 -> -1.4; 11.4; 12.1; 11.7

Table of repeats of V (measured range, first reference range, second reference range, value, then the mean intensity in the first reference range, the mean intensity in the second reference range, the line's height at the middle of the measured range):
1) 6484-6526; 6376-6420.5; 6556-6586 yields -0.04 mag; 12.6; 11.1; 11.7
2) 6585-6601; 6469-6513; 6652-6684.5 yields -0.03 mag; 12.2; 11.6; 11.9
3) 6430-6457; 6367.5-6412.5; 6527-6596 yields 0.00 mag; 12.7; 11.6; 12.3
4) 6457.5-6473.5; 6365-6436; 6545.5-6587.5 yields 0.02 mag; 12.7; 11.3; 12.1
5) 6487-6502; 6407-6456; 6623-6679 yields 0.02 mag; 12.5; 11.8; 12.3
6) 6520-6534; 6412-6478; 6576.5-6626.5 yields 0.03 mag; 12.3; 12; 12.1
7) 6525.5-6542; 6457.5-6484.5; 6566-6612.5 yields 0.00 mag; 12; 11.9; 11.9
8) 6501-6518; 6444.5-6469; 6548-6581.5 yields -0.08 mag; 12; 11.1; 11.5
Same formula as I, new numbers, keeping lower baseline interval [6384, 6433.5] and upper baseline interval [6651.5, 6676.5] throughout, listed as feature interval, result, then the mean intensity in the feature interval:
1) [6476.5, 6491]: 0.3 angstrom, 12.1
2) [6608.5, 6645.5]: -0.8 angstrom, 11.9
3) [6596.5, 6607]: -0.6 angstrom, 12.5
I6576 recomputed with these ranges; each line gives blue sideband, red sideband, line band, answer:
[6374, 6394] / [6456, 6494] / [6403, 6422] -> -0.03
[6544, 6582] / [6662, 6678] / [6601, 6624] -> -0.06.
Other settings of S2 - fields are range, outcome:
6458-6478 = 11.73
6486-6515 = 11.99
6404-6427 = 12.45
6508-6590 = 9.972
